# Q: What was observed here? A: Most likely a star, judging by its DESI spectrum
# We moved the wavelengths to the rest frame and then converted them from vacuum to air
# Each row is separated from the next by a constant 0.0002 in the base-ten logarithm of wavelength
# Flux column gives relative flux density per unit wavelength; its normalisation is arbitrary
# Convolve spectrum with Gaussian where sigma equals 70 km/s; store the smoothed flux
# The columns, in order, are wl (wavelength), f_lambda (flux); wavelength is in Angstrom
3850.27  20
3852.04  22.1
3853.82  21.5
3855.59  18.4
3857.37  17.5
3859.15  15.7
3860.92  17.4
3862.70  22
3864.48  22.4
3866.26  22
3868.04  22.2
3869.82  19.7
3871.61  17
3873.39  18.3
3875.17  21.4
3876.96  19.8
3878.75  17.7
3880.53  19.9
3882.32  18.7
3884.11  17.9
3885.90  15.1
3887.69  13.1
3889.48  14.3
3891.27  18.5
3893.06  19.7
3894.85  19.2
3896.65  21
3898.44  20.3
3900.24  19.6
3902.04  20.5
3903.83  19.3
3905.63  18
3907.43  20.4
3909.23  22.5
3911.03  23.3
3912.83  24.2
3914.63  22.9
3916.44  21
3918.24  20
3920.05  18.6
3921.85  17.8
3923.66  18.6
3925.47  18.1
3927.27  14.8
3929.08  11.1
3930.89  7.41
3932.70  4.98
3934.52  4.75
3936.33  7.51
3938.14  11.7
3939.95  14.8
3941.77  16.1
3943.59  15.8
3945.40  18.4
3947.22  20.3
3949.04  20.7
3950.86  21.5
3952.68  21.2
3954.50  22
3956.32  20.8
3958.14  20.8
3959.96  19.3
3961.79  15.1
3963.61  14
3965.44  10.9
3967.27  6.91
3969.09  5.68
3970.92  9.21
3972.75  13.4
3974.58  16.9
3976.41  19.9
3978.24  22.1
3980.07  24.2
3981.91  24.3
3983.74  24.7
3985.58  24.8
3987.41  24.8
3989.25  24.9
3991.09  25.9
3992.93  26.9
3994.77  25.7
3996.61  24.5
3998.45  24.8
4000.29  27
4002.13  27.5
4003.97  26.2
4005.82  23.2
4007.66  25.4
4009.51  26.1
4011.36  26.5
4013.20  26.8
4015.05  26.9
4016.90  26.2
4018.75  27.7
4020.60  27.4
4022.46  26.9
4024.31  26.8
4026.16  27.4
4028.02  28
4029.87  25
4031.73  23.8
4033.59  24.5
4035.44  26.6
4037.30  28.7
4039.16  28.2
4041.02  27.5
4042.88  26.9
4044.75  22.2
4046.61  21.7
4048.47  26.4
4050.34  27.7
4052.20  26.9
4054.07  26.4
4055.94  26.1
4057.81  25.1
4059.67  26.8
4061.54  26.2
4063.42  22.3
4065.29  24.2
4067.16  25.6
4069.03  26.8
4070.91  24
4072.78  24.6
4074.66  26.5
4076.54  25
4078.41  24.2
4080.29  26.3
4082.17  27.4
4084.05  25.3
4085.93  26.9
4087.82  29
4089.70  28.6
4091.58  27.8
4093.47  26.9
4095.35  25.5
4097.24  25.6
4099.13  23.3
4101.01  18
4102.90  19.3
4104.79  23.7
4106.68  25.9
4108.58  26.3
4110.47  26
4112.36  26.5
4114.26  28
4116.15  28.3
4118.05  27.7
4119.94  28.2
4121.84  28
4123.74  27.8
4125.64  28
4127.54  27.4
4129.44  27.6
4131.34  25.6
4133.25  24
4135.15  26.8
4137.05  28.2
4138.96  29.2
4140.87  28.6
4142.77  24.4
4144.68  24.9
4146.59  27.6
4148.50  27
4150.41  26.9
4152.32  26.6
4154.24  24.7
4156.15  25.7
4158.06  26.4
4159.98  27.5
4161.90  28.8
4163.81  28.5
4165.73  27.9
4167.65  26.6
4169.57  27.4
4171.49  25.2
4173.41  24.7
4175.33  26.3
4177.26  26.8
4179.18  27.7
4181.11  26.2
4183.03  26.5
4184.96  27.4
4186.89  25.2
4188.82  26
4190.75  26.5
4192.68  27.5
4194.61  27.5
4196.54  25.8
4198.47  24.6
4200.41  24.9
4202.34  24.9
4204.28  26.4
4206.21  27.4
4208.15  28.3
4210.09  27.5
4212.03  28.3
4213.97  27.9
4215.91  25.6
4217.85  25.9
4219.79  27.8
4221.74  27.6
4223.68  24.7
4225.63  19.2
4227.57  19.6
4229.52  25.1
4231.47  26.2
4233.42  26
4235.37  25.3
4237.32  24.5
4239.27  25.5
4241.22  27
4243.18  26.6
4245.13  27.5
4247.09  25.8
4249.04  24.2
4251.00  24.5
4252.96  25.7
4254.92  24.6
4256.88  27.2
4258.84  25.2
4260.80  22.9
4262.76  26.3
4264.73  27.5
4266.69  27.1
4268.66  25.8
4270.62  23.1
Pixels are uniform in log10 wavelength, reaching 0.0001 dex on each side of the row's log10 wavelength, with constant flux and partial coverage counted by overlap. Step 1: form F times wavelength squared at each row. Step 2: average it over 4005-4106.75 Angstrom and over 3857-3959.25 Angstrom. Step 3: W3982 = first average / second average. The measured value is 1.53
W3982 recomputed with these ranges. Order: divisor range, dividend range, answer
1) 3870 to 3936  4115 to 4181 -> 1.72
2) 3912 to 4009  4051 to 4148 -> 1.48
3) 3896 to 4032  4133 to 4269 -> 1.44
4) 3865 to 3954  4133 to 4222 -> 1.71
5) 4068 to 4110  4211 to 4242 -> 1.07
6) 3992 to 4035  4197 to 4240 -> 1.08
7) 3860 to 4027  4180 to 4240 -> 1.48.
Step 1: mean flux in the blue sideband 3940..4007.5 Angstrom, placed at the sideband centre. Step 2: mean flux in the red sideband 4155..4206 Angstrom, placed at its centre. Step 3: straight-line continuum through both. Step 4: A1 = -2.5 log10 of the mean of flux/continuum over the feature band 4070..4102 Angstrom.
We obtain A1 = -0.08 mag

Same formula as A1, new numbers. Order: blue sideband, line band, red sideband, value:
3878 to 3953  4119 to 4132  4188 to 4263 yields -0.19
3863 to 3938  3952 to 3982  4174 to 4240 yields 0.18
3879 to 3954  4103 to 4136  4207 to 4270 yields -0.18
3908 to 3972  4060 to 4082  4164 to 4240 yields -0.19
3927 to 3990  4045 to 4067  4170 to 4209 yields -0.22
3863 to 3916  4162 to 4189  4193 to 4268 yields -0.08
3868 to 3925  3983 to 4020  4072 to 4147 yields -0.14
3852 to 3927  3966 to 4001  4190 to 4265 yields 0.02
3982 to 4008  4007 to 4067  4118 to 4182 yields -0.01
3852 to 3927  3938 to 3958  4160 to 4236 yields 0.10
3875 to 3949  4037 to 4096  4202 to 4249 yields -0.21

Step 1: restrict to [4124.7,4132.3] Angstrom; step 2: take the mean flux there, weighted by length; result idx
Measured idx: 27.1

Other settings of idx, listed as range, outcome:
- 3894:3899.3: 20.2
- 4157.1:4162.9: 27.6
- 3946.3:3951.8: 20.8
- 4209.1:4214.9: 27.9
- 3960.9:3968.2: 11.7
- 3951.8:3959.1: 21.2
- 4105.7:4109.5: 26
